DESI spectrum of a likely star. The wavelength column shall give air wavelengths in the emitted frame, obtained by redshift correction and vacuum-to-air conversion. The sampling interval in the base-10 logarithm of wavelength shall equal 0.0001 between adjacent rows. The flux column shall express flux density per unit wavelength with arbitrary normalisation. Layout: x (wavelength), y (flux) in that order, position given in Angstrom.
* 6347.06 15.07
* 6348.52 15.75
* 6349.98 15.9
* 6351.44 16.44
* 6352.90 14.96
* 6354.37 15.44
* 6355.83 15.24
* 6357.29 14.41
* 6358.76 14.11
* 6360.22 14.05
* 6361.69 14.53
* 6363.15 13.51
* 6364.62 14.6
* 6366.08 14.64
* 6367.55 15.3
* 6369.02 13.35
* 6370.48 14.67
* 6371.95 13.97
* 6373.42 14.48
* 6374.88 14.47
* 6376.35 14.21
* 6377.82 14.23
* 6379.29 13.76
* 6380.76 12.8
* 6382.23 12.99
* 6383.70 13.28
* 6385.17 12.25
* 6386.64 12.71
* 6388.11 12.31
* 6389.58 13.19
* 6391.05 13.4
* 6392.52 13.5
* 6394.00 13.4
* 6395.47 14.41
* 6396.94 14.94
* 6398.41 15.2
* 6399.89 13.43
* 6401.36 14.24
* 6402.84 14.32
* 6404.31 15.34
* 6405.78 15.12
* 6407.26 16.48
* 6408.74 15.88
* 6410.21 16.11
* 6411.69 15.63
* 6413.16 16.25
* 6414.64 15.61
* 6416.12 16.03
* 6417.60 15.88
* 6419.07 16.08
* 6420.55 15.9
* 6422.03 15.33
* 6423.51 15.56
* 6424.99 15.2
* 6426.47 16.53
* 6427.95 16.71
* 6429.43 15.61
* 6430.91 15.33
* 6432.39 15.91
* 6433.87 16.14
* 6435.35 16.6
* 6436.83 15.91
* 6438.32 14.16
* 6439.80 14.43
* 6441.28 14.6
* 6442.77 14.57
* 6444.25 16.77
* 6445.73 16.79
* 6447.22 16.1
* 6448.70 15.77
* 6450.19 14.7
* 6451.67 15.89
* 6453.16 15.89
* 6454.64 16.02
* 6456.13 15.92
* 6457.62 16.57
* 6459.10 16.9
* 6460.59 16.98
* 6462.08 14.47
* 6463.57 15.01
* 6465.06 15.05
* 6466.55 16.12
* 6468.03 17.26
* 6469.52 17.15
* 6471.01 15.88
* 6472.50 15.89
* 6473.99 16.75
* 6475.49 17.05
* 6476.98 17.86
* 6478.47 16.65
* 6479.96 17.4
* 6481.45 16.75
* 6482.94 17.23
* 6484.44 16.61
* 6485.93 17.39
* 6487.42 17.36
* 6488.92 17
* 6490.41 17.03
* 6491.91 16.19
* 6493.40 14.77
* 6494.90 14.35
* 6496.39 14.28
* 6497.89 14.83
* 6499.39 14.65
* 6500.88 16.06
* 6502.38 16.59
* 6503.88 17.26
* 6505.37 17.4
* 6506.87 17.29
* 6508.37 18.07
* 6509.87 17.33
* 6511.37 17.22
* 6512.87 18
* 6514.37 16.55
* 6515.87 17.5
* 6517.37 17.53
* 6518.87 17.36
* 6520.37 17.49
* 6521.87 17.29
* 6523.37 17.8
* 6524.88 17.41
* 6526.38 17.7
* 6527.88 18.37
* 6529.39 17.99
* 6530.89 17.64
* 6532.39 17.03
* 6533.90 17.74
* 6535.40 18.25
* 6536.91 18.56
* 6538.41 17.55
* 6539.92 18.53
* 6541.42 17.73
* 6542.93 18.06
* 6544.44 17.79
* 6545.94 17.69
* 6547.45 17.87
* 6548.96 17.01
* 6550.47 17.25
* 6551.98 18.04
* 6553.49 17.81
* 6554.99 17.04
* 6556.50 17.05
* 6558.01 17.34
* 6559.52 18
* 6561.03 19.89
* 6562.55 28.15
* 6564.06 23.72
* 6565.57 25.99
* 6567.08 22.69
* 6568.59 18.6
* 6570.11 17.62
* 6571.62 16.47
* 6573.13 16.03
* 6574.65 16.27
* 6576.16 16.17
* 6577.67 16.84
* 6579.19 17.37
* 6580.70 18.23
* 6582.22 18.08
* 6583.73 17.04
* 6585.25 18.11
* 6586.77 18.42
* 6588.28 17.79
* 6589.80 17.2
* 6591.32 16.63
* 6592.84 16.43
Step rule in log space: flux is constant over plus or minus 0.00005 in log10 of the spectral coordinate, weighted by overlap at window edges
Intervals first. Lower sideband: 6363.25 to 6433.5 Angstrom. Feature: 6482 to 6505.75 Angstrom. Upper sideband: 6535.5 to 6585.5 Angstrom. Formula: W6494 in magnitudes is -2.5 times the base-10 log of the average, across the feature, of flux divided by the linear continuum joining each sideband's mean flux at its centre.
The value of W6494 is 0.050 mag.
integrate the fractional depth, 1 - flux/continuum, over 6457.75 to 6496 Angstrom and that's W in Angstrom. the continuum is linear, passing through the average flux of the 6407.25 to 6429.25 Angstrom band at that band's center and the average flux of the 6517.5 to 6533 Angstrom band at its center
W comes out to 1.0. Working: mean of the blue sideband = 15.9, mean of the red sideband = 17.6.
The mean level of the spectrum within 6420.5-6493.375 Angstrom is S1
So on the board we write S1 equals 16.1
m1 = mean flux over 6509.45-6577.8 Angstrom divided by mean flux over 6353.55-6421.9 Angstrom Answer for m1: 1.3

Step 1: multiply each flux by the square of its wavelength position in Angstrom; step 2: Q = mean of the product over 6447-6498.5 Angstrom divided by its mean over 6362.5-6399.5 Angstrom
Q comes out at 1.2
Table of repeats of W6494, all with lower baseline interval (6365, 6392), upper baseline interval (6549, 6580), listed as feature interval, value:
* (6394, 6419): -0.06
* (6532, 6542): 0.01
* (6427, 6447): -0.03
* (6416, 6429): -0.07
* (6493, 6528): 0.04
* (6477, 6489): -0.03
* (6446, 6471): -0.01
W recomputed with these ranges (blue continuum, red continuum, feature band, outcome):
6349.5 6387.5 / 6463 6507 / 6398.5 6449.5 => -1.2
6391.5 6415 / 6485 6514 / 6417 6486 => -1.5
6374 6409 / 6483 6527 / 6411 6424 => -1.1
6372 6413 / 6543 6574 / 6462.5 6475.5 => 0.2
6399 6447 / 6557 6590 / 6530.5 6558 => 0.9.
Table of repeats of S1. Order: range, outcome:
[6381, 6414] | 14.3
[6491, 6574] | 17.8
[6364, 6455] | 14.9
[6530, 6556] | 17.7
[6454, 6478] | 16.3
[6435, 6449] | 15.5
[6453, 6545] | 16.9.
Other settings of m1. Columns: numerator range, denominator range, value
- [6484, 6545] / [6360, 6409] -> 1.22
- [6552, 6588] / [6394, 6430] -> 1.22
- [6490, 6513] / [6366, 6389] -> 1.19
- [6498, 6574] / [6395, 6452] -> 1.17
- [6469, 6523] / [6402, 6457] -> 1.07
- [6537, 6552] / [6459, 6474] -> 1.11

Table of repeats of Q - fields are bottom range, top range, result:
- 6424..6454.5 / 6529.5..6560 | 1.17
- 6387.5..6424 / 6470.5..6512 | 1.14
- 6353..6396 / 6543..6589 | 1.41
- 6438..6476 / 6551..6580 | 1.24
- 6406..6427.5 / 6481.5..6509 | 1.06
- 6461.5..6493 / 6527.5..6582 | 1.14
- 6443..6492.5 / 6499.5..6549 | 1.09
